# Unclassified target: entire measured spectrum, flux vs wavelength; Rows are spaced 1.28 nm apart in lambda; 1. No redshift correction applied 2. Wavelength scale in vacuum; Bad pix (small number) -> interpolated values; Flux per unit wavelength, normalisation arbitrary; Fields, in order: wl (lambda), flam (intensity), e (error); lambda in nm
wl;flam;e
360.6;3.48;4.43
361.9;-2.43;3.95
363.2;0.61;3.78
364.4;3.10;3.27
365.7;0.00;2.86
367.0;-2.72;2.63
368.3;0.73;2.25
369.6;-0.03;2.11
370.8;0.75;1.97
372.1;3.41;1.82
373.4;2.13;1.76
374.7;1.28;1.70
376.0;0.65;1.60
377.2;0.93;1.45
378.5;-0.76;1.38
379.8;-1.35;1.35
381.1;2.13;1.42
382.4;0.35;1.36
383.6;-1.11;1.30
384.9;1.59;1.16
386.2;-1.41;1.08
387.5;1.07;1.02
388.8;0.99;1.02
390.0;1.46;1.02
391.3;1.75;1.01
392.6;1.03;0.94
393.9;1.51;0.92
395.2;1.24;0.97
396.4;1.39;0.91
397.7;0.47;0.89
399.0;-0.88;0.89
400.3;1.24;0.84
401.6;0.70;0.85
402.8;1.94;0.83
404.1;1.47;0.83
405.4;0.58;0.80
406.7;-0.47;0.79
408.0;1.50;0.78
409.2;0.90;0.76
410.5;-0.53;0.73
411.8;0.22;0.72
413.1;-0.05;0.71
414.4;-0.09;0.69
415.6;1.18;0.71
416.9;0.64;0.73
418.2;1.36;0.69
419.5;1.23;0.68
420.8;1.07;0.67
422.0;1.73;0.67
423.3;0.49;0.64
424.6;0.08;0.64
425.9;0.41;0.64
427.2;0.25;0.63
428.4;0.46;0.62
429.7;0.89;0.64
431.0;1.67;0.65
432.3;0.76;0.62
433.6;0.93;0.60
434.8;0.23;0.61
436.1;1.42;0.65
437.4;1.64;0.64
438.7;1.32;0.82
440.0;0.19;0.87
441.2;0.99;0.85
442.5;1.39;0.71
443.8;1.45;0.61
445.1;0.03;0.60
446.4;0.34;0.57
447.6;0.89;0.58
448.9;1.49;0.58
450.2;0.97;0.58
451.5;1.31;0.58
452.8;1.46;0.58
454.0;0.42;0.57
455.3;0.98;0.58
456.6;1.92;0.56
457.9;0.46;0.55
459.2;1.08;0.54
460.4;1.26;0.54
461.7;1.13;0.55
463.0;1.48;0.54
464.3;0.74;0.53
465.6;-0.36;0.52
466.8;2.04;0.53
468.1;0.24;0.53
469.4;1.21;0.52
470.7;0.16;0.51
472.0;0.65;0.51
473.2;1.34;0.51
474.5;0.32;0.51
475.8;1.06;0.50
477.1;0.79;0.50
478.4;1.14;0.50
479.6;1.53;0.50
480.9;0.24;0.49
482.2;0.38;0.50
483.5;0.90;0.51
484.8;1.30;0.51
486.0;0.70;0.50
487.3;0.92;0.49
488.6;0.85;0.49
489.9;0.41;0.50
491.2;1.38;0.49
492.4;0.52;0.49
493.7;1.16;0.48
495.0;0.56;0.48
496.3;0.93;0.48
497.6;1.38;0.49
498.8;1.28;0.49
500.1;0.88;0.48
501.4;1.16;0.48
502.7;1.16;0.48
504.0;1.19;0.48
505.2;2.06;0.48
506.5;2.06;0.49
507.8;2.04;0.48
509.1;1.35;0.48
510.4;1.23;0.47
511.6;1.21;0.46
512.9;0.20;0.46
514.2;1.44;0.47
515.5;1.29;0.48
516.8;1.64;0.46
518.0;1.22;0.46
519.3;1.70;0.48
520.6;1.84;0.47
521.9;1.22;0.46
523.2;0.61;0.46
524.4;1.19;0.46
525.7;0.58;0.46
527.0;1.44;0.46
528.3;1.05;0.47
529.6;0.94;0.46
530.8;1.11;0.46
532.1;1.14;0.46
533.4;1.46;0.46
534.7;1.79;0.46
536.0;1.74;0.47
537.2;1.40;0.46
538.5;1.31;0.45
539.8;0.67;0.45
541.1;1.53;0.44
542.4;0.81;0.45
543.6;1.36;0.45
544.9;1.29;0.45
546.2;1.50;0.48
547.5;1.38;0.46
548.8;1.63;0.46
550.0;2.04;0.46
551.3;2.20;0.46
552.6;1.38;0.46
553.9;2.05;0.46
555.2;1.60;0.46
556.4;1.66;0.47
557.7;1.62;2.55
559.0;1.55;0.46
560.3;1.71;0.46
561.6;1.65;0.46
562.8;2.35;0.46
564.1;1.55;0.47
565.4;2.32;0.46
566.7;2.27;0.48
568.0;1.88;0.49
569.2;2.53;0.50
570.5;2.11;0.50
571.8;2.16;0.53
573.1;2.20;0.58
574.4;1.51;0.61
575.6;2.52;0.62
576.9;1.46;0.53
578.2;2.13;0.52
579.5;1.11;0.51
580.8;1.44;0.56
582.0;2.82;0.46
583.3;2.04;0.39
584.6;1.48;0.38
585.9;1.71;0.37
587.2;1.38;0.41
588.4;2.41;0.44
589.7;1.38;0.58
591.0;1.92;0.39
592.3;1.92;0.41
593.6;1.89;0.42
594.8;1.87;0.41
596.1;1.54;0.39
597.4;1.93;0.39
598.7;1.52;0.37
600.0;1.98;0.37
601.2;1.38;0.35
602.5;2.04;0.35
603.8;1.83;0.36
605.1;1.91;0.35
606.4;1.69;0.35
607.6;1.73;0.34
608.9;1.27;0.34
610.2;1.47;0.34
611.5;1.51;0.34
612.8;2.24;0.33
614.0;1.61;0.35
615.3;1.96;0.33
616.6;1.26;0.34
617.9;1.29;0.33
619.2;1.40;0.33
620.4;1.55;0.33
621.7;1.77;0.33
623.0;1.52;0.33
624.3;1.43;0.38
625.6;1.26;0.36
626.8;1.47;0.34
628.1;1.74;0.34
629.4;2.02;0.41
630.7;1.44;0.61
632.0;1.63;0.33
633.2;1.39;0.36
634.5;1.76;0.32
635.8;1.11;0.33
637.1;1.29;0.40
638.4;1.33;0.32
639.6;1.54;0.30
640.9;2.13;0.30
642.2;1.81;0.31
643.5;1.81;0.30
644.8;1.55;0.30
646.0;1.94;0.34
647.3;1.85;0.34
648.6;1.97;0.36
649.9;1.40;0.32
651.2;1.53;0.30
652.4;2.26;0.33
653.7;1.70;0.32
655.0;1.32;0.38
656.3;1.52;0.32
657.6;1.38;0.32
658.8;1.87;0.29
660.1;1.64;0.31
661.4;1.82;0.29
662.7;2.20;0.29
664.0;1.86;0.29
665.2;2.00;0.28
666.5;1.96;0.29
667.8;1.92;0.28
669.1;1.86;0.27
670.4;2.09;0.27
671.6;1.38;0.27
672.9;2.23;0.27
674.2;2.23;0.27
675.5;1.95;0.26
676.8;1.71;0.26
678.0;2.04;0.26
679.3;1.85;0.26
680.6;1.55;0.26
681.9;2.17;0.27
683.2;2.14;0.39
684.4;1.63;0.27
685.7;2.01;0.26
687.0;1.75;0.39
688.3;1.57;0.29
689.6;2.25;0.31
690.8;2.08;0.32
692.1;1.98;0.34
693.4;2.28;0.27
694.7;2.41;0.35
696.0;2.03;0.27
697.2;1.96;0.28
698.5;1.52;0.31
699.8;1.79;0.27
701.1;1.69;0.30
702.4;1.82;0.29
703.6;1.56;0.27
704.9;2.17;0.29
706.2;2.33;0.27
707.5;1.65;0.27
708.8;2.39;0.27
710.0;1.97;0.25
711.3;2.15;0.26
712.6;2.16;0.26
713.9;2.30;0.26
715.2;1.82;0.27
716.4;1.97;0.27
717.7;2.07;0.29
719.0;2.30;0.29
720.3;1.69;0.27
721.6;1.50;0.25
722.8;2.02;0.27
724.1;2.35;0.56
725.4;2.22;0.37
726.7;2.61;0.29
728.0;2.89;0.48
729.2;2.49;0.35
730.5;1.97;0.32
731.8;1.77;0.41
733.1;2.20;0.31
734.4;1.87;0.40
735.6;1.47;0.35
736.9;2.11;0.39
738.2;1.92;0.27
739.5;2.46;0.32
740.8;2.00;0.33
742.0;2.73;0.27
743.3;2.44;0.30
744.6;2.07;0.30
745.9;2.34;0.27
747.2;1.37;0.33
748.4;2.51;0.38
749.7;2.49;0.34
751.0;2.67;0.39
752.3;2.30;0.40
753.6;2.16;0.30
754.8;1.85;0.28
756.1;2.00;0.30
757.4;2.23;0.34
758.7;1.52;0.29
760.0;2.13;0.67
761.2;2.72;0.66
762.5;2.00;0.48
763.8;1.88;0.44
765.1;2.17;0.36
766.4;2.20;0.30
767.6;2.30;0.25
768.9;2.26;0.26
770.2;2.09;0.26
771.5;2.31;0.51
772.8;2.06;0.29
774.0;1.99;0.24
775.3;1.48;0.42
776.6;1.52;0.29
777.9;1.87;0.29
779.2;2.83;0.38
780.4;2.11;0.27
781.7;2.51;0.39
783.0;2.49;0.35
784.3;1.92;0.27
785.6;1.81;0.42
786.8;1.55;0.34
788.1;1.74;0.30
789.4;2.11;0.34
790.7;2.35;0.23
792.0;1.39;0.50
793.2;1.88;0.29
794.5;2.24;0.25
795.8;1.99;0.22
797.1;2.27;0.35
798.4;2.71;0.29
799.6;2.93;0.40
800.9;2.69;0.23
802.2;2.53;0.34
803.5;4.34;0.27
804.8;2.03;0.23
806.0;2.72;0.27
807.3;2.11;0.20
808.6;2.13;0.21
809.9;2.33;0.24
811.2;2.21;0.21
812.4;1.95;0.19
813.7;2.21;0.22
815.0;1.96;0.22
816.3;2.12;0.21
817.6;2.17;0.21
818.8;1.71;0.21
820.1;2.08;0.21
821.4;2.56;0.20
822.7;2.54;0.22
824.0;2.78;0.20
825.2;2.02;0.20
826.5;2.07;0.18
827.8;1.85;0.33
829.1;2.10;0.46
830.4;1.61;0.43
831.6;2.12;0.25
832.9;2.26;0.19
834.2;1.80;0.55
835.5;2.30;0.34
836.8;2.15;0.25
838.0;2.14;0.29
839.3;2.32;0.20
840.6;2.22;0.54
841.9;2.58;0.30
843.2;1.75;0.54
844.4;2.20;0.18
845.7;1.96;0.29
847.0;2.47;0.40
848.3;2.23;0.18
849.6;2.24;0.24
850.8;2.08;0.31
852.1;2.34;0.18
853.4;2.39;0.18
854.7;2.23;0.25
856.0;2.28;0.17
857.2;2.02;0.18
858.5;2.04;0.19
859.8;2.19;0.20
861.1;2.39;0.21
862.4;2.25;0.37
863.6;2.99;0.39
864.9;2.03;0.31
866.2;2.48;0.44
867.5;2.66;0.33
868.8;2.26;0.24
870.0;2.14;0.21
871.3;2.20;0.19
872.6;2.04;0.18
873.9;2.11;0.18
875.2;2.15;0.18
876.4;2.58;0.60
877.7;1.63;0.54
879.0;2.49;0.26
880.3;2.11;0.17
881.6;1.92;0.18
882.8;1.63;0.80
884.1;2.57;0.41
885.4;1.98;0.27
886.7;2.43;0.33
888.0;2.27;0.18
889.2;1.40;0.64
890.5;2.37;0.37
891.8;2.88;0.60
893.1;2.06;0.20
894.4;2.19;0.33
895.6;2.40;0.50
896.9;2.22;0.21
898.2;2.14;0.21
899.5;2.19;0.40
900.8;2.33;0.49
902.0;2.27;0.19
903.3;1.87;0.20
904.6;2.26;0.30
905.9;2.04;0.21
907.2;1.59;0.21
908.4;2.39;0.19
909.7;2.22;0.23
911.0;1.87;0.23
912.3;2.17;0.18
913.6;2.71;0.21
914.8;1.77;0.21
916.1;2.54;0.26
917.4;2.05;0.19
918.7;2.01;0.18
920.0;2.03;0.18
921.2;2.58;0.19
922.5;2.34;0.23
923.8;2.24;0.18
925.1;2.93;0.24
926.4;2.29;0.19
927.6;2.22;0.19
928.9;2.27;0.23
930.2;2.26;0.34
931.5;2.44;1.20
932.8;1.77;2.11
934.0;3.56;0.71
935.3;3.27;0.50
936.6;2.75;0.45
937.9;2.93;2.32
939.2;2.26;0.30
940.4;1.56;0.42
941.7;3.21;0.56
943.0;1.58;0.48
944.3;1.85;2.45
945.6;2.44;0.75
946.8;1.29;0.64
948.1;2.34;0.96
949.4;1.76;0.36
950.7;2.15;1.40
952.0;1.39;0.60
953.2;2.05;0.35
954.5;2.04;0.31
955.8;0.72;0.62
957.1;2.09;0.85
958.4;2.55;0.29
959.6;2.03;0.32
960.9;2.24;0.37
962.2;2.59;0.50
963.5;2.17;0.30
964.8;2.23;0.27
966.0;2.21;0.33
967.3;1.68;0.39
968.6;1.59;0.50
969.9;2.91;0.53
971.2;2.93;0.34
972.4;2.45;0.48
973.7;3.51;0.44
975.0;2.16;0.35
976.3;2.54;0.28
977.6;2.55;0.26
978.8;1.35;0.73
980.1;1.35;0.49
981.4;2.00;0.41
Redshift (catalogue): 0.22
